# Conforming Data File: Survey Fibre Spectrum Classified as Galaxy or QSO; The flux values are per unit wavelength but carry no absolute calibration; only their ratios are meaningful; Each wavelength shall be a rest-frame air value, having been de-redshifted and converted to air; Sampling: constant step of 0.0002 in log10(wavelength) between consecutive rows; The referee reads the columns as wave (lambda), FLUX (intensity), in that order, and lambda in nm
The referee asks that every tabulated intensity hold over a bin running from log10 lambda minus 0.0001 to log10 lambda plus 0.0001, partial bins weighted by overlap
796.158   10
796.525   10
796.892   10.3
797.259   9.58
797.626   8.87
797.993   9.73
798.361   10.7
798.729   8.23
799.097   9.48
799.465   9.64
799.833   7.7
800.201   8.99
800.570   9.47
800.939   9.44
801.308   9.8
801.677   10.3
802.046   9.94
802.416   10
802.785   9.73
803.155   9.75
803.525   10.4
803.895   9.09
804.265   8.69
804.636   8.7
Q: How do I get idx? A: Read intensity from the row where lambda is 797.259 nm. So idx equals 9.58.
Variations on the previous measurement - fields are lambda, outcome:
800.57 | 9.47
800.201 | 8.99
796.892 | 10.3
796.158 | 10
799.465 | 9.64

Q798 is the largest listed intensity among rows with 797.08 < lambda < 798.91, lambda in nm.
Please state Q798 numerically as 10.7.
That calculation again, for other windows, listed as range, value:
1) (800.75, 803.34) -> 10.3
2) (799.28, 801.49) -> 9.8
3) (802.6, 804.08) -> 10.4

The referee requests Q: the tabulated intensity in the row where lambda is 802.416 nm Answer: 10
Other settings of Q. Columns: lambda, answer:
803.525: 10.4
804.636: 8.7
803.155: 9.75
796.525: 10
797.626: 8.87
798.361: 10.7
